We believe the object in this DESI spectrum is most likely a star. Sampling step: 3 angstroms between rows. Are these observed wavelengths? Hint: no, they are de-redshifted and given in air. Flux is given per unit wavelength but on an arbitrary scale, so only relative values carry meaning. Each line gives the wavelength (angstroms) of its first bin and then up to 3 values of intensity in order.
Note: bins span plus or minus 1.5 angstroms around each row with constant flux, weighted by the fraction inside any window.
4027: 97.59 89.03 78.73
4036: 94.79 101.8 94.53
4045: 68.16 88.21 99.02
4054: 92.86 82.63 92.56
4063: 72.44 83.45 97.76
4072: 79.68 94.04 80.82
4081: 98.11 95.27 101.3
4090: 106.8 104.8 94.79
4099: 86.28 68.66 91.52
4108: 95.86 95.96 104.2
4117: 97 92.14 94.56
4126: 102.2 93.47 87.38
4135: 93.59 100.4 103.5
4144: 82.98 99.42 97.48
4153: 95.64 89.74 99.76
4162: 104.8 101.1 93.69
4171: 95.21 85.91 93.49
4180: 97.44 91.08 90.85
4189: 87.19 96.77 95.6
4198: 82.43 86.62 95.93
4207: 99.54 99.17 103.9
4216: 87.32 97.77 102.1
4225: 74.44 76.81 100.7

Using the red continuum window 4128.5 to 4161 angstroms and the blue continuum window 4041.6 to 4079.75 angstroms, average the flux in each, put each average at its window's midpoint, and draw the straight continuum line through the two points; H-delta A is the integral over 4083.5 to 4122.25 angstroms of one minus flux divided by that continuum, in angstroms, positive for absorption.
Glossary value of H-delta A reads -1.8 angstroms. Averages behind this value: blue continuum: 86.5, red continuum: 95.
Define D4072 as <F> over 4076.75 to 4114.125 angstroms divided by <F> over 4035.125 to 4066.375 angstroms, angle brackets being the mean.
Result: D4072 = 1.06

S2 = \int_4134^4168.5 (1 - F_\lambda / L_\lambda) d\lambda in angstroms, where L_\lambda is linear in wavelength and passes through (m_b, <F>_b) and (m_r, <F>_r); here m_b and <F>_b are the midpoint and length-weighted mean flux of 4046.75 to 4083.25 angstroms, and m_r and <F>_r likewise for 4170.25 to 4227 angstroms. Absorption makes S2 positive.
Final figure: -2.19 angstroms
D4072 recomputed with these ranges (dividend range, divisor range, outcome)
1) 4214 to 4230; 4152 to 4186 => 0.93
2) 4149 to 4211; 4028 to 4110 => 1.04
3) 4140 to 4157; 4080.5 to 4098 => 0.95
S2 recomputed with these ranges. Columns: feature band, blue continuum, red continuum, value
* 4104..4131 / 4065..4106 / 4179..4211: -1.2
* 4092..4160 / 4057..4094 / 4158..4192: -0.8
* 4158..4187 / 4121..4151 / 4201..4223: 0.3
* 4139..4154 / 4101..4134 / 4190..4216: -0.4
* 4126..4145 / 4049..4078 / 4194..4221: -0.7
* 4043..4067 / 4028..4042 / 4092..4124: 1.8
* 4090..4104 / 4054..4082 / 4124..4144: 0.0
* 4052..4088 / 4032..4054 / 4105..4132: 1.1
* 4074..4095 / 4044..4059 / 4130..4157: -1.8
